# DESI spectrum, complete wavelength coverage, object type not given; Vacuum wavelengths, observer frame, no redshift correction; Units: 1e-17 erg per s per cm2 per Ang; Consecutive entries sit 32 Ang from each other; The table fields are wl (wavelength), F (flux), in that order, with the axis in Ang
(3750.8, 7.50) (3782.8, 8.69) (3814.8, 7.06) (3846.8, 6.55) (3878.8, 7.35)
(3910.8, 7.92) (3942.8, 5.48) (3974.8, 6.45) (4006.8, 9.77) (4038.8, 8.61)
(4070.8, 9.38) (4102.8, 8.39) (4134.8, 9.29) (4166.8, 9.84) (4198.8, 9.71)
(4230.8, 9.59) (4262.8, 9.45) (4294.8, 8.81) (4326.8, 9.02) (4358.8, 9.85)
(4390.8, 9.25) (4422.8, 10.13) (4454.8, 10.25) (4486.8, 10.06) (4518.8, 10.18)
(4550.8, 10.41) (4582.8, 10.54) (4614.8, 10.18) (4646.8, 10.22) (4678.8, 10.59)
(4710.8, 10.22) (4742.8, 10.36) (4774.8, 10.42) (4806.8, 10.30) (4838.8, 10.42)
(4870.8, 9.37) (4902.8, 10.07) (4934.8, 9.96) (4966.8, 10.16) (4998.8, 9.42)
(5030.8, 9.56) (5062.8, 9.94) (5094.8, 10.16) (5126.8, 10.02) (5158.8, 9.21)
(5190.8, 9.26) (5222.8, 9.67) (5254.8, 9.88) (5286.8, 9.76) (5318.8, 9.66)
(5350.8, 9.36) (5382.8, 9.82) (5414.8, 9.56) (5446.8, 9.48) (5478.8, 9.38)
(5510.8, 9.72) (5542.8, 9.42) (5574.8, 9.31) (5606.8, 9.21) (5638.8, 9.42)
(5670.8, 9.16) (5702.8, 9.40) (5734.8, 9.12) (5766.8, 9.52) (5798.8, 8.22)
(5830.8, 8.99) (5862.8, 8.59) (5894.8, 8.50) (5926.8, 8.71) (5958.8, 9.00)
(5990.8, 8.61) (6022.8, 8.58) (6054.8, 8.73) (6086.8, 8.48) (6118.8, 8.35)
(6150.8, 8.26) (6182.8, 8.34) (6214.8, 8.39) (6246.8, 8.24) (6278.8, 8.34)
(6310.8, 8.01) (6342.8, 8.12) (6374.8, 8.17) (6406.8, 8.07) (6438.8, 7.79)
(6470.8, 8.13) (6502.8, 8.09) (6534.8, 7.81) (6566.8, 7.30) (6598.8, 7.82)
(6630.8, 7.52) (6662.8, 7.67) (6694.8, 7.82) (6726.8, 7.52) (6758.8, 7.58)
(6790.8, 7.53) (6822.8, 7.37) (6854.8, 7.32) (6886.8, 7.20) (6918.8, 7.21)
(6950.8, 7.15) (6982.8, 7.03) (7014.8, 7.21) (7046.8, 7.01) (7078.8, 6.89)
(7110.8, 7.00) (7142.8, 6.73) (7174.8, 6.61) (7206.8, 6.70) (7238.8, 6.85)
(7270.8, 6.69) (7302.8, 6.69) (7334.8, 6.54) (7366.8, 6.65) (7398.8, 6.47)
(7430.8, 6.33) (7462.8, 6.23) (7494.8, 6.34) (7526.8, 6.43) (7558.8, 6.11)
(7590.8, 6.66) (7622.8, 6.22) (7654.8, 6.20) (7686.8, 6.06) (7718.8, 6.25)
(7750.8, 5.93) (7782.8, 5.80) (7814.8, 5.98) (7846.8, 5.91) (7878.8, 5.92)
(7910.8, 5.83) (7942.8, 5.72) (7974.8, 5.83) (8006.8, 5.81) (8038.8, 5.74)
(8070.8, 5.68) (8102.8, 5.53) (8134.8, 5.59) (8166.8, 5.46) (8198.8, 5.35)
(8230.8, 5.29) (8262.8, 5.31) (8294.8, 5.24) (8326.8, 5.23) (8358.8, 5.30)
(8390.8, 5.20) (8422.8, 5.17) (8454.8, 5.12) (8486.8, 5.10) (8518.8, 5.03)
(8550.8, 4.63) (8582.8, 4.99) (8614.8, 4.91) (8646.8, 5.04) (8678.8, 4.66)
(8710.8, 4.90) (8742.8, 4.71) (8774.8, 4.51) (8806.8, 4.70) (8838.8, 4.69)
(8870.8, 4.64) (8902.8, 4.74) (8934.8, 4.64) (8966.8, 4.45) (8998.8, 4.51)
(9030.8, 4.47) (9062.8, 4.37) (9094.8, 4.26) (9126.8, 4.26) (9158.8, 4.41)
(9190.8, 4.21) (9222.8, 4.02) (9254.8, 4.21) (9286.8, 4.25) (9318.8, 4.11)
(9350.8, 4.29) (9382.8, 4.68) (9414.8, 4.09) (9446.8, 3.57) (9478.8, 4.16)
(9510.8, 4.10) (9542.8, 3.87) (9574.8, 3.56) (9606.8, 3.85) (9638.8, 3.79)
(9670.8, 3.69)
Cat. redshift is 0.00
